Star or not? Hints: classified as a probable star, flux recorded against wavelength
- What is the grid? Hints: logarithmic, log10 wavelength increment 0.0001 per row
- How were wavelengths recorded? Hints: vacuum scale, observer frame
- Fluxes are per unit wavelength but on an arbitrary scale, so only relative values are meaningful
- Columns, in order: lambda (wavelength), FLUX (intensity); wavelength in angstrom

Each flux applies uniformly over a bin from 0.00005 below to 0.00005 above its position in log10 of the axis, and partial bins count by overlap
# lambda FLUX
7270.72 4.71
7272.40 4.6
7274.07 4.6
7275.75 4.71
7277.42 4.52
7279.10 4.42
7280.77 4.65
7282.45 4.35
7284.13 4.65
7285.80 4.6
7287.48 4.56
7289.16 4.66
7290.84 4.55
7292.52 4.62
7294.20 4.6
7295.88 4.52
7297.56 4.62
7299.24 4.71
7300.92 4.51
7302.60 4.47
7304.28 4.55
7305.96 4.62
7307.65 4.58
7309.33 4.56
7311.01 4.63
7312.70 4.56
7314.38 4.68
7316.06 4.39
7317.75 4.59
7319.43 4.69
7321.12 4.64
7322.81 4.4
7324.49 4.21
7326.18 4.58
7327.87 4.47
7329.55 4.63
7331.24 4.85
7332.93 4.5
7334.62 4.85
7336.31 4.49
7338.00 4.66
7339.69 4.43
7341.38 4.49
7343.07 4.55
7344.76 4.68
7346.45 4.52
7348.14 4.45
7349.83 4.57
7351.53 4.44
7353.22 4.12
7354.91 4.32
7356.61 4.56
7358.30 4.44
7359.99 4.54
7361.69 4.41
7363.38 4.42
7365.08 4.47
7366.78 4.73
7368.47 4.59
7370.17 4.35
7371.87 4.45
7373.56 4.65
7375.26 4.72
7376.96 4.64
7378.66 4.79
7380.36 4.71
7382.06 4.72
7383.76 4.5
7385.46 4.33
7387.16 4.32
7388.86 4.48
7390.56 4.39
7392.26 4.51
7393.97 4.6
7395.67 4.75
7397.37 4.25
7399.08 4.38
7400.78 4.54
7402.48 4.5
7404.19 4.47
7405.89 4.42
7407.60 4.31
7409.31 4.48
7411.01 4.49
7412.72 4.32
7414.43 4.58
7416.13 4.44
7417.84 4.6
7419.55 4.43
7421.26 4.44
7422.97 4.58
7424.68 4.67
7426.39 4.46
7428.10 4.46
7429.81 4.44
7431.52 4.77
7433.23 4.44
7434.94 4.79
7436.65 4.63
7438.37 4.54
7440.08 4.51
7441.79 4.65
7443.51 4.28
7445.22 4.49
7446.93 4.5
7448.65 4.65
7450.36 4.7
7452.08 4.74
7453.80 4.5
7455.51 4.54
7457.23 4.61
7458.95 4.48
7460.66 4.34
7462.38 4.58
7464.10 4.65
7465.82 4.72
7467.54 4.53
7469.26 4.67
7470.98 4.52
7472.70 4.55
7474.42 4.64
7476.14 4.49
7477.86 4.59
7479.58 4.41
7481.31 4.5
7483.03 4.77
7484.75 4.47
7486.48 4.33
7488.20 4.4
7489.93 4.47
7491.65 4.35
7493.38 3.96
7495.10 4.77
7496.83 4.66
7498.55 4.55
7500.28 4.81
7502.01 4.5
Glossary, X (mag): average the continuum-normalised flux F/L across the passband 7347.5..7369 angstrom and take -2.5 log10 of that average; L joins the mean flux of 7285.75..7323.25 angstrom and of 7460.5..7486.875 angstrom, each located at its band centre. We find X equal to 0.03 mag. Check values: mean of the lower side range 4.58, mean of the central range 4.46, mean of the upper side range 4.56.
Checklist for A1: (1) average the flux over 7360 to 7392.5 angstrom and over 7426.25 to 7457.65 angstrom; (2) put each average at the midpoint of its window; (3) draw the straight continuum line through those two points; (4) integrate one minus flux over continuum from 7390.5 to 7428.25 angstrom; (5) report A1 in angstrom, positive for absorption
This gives 0.6 angstrom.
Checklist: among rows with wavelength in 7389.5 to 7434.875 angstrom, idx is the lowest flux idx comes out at 4.25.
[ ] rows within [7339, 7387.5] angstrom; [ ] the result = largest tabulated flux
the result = 4.79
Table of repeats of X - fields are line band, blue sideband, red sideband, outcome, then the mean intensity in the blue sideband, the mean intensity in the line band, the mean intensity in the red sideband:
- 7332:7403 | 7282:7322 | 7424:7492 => 0.01 mag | 4.58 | 4.52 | 4.55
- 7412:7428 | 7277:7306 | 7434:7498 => 0.01 mag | 4.57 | 4.5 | 4.54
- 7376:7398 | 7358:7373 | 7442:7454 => -0.01 mag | 4.5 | 4.54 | 4.56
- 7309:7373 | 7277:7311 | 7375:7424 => 0.00 mag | 4.57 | 4.52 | 4.5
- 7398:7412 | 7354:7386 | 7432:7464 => 0.03 mag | 4.55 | 4.44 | 4.56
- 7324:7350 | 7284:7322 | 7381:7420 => 0.00 mag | 4.59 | 4.56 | 4.47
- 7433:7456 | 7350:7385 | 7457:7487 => -0.01 mag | 4.53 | 4.57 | 4.55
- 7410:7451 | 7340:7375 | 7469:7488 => 0.00 mag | 4.49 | 4.54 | 4.53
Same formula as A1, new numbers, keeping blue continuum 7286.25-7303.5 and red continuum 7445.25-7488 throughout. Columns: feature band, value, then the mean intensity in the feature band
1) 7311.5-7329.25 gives 0.2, 4.53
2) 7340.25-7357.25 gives 0.4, 4.47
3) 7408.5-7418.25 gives 0.2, 4.48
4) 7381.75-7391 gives 0.3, 4.45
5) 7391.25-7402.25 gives 0.2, 4.5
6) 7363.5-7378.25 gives 0.0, 4.57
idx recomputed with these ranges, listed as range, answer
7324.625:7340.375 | 4.43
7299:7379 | 4.12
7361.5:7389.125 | 4.32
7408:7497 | 3.96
